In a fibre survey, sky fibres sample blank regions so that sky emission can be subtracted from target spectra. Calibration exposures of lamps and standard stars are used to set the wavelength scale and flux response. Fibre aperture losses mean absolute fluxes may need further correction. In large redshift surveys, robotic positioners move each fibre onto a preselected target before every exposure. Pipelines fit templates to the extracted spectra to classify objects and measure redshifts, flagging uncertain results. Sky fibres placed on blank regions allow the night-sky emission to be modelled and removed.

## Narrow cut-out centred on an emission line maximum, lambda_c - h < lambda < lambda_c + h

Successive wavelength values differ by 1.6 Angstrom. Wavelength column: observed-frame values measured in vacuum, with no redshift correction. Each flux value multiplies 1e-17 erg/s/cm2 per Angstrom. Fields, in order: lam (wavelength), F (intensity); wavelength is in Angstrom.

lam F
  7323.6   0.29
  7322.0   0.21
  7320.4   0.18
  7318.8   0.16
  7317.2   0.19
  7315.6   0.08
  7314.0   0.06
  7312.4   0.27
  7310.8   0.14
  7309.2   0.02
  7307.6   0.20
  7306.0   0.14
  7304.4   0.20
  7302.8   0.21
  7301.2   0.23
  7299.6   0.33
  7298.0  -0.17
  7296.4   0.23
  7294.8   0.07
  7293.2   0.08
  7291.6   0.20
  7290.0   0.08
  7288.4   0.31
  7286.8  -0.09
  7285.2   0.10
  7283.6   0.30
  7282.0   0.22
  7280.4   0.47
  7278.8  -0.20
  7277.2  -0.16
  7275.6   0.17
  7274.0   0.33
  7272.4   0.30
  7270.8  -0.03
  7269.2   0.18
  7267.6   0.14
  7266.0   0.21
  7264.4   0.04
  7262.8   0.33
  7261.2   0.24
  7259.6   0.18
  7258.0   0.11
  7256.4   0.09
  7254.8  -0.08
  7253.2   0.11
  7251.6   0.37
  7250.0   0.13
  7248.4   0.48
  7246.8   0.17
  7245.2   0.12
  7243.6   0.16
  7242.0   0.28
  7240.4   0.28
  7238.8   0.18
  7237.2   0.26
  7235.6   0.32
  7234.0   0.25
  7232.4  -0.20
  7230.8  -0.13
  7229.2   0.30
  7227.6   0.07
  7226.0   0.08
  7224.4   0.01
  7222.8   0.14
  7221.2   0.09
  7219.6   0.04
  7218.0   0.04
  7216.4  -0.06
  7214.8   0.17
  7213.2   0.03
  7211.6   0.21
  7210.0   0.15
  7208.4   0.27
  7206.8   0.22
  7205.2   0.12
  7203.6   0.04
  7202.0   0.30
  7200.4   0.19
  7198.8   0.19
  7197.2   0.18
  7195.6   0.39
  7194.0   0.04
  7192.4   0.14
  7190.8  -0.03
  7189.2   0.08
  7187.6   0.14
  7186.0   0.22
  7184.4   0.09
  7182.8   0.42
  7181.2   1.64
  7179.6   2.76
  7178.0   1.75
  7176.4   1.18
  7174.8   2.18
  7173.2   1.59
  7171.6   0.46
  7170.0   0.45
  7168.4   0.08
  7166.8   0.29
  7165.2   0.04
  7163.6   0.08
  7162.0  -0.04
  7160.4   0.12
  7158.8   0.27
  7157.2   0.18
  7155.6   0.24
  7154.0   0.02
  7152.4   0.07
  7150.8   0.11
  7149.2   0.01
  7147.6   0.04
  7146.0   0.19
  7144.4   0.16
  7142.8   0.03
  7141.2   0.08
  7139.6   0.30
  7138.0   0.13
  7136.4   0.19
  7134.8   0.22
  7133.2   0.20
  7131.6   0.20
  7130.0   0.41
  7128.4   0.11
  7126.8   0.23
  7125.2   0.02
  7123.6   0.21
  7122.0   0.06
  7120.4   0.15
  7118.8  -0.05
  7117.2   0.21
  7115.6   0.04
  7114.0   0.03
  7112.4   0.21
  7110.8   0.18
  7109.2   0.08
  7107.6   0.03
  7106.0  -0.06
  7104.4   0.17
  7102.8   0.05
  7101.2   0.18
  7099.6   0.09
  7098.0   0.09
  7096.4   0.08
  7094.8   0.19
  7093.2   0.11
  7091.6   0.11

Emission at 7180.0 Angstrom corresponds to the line [O II]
